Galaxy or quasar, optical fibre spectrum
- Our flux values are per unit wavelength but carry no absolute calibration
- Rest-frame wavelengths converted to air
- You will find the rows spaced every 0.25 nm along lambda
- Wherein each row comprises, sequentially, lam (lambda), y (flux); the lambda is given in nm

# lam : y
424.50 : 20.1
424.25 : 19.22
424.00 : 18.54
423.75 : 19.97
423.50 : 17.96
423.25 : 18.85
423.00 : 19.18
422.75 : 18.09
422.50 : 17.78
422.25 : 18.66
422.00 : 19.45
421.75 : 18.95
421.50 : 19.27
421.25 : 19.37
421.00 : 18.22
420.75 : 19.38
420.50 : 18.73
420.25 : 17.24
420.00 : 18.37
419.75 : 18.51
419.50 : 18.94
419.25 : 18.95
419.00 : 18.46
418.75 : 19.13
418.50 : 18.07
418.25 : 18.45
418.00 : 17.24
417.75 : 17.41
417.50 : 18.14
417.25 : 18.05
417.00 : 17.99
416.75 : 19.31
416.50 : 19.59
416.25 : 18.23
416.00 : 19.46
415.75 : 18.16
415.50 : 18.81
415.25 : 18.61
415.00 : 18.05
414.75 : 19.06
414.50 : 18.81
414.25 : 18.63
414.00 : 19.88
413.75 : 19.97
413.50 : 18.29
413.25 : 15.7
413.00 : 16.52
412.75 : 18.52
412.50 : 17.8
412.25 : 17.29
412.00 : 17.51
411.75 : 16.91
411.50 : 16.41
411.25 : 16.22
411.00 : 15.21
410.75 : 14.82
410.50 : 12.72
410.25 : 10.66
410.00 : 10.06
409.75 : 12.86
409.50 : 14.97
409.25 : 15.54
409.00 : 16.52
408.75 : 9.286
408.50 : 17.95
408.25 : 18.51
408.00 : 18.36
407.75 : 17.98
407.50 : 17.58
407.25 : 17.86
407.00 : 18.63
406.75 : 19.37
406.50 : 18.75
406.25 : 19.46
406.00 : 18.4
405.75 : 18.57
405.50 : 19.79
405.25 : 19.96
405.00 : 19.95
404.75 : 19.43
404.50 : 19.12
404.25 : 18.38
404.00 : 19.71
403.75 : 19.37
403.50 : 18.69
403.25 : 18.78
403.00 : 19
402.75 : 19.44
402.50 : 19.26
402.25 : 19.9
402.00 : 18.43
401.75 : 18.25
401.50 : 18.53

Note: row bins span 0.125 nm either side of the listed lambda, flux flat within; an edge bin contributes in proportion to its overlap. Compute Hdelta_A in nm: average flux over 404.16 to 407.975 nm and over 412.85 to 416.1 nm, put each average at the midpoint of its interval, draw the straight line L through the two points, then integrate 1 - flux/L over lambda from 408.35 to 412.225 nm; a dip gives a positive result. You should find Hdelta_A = 0.84 nm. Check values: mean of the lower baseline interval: 18.9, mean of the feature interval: 14.6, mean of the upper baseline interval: 18.5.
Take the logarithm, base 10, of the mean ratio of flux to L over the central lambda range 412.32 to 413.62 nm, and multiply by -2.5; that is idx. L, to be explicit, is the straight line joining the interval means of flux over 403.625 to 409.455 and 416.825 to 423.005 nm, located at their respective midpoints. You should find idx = 0.058 mag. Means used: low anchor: 18.2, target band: 17.4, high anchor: 18.5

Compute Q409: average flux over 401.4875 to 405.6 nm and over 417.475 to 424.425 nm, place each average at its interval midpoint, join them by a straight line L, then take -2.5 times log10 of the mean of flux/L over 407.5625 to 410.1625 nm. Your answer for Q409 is 0.24 mag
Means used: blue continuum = 19.2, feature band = 15.2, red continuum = 18.6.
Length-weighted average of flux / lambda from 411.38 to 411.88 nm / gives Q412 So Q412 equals 16.7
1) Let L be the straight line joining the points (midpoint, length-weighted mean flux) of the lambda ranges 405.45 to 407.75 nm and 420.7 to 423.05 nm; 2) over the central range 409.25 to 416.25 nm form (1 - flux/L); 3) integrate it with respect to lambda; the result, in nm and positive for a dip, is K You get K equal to 0.735 nm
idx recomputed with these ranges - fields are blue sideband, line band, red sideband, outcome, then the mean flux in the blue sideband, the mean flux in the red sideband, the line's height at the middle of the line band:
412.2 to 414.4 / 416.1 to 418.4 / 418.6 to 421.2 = 0.007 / 18.1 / 18.6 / 18.4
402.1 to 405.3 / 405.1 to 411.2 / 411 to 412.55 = 0.100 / 19.3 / 16.8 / 17.9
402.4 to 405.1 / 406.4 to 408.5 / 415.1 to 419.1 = 0.037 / 19.2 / 18.4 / 19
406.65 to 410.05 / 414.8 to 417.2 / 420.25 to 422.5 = -0.055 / 16.2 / 18.8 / 17.8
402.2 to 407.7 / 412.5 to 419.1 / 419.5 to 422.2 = 0.026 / 19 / 18.8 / 18.8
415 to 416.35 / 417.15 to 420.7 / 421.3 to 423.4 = 0.024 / 18.6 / 18.8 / 18.7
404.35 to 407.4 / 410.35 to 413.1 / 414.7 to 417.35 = 0.157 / 19.1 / 18.7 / 18.8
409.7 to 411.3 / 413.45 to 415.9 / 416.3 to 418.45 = -0.164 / 13.1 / 18.3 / 16.2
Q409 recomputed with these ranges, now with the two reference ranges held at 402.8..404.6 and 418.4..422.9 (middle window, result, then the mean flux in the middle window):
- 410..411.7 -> 0.31 mag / 14.1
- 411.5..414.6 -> 0.05 mag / 17.9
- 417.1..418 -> 0.06 mag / 17.8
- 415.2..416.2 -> 0.00 mag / 18.7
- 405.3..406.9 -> -0.01 mag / 19.1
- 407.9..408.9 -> 0.18 mag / 16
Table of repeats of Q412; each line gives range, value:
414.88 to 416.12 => 18.6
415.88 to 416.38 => 18.8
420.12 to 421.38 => 18.6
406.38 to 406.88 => 19.1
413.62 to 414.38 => 19.5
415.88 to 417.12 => 18.9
